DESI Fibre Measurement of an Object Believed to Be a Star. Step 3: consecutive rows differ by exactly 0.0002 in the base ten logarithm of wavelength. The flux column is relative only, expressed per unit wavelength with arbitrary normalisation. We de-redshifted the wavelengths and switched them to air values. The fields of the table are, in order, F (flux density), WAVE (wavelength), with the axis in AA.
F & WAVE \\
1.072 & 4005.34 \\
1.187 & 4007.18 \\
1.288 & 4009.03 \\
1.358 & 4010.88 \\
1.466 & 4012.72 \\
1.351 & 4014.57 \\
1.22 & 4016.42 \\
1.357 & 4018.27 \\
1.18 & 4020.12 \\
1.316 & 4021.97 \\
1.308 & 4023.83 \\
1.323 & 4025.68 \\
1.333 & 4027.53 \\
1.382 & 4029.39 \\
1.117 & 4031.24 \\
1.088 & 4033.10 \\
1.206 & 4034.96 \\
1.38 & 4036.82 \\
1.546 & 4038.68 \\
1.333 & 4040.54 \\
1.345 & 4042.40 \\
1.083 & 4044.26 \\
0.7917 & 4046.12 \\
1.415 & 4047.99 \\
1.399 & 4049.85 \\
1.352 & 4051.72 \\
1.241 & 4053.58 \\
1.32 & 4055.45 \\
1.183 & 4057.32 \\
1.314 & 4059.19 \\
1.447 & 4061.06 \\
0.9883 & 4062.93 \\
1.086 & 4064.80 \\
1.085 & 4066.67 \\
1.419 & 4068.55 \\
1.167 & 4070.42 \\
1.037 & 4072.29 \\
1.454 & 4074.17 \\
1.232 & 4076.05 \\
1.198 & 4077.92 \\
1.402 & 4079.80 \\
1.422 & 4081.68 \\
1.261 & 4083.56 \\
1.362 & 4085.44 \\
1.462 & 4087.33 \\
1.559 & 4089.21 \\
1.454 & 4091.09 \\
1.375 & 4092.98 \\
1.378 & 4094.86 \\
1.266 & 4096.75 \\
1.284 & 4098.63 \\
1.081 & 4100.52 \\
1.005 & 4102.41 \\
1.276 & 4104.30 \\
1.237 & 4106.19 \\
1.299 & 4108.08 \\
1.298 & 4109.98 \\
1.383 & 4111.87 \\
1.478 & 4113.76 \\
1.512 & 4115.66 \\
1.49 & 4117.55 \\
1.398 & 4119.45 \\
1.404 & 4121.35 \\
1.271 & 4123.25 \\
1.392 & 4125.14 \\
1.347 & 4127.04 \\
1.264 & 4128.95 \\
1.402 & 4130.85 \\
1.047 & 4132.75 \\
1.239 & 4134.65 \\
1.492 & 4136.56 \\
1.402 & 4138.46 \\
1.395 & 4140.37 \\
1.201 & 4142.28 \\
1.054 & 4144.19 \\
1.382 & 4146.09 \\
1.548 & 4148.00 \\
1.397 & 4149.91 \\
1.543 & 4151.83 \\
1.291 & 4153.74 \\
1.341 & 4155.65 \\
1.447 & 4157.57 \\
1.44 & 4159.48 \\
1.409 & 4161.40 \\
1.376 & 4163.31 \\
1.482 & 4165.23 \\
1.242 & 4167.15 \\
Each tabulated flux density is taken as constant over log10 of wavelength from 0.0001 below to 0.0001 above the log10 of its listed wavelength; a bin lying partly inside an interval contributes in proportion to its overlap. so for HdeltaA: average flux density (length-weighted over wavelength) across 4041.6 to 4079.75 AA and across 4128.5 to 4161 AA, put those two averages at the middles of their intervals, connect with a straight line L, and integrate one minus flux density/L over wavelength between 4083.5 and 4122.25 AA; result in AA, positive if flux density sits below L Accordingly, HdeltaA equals -1.72 AA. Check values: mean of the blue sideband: 1.23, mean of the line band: 1.35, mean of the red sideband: 1.35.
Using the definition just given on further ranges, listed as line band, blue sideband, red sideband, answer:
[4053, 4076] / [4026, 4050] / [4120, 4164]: 1.0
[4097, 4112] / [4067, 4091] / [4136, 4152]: 1.3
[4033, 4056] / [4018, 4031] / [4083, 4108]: 0.5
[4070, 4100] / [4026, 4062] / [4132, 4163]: -0.5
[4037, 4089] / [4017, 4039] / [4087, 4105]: 0.8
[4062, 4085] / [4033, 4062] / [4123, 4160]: 1.2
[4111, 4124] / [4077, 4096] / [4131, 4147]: -0.9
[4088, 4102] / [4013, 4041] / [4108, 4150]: 0.0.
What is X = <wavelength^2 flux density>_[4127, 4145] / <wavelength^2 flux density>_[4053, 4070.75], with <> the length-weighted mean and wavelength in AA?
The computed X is 1.1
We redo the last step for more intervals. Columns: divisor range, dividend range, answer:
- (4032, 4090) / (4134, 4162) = 1.12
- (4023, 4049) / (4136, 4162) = 1.16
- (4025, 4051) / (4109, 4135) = 1.11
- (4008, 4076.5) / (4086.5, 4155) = 1.10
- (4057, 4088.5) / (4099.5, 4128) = 1.06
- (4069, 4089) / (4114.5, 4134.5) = 1.05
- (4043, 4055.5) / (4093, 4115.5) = 1.08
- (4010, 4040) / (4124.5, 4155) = 1.08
